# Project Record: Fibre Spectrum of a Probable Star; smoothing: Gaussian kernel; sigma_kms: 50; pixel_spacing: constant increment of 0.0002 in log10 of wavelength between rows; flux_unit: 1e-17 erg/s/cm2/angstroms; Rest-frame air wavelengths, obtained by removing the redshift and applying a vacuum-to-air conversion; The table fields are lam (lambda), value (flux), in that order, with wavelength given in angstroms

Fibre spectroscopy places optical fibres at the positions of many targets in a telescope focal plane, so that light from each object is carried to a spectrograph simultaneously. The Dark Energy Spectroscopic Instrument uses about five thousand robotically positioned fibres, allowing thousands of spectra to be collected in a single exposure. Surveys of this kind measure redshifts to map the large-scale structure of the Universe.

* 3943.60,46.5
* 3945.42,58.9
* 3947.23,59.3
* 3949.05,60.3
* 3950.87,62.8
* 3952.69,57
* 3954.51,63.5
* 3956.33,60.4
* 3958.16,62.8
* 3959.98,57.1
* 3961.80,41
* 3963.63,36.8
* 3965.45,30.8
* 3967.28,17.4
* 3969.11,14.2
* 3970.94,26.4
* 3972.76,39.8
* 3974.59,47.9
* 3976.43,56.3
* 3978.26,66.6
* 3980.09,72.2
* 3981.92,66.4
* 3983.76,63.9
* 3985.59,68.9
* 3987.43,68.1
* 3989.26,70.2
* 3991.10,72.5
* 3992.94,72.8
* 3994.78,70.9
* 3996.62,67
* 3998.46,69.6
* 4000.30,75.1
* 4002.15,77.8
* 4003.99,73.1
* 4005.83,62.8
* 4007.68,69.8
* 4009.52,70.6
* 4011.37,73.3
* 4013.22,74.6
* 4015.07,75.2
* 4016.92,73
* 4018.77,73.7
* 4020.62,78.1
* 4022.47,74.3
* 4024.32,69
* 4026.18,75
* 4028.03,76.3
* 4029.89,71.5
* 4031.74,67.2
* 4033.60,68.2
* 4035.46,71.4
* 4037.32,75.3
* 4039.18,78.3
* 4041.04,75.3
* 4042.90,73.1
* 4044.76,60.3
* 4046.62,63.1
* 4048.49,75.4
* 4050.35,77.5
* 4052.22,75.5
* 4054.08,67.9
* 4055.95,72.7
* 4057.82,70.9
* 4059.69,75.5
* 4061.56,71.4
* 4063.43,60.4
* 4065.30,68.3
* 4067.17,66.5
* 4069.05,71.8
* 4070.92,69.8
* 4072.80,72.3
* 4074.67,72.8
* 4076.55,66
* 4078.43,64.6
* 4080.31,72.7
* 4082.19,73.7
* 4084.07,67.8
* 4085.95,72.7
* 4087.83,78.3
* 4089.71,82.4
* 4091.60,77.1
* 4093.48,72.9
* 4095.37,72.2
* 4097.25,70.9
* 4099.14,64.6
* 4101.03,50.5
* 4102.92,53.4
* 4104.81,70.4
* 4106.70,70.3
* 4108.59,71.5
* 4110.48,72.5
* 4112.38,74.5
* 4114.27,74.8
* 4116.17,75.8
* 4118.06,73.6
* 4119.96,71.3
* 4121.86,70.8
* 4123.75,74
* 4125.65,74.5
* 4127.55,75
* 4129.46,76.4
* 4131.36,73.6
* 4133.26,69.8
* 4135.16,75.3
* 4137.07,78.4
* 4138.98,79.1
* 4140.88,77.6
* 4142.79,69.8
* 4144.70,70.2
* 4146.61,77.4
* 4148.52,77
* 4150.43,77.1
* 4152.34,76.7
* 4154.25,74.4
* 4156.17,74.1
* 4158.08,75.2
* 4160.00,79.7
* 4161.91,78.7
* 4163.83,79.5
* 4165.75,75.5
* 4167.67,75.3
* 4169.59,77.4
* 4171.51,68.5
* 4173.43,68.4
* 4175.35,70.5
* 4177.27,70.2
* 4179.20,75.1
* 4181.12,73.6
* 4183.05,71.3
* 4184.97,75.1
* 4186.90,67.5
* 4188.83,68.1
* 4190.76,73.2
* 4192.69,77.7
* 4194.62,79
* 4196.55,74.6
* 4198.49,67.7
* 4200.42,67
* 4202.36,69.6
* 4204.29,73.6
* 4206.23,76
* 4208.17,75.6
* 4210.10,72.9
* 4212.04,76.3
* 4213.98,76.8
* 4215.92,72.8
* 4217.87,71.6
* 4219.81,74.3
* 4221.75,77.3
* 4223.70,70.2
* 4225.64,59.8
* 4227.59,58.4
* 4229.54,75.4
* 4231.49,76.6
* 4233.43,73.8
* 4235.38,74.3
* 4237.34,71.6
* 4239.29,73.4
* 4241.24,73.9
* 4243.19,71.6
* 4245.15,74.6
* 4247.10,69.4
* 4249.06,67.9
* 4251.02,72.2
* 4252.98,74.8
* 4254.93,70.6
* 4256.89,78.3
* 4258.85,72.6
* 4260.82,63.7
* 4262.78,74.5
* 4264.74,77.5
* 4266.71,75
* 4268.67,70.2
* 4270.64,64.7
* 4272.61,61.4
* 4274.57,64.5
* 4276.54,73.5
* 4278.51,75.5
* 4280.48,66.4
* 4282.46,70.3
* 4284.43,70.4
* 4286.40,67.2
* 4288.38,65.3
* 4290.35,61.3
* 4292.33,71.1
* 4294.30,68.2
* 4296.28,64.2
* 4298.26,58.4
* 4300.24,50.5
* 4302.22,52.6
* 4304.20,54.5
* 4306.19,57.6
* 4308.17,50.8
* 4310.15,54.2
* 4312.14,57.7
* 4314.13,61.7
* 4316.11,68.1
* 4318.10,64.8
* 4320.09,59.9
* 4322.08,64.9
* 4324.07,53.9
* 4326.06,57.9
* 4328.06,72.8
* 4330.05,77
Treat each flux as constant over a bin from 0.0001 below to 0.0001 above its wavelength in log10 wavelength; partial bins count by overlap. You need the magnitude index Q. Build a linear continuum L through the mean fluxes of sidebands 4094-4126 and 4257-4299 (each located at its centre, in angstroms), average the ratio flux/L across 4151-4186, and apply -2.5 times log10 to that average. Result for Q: -0.077 mag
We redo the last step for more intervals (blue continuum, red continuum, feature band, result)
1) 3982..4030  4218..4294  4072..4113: 0.02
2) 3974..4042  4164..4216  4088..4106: 0.05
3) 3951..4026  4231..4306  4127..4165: -0.16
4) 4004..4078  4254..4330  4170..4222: -0.08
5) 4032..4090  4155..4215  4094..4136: 0.02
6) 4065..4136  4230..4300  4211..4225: -0.05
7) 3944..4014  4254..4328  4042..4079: -0.15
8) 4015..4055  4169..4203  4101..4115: 0.06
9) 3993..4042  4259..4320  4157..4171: -0.13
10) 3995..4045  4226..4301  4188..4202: -0.03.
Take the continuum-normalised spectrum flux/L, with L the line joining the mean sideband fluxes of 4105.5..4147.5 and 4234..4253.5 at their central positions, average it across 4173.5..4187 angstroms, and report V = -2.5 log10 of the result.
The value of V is 0.02 mag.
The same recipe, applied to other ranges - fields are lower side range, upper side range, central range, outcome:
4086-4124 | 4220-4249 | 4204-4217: -0.05 mag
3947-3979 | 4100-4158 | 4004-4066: -0.23 mag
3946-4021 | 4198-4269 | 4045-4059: -0.12 mag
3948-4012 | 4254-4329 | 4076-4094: -0.19 mag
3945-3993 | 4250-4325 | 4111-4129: -0.23 mag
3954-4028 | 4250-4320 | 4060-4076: -0.10 mag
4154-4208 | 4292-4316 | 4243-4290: -0.12 mag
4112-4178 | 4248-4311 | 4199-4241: -0.04 mag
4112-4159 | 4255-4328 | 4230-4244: -0.08 mag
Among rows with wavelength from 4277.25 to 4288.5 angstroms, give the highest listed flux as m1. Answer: 75.5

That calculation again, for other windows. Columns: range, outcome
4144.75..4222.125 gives 79.7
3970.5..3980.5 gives 72.2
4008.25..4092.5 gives 82.4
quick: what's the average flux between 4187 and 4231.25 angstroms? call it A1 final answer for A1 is 72.1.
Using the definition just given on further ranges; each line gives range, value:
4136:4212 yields 74.1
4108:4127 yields 73.4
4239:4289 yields 70.7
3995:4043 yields 72.6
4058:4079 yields 69.2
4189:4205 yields 72.6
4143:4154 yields 75.2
